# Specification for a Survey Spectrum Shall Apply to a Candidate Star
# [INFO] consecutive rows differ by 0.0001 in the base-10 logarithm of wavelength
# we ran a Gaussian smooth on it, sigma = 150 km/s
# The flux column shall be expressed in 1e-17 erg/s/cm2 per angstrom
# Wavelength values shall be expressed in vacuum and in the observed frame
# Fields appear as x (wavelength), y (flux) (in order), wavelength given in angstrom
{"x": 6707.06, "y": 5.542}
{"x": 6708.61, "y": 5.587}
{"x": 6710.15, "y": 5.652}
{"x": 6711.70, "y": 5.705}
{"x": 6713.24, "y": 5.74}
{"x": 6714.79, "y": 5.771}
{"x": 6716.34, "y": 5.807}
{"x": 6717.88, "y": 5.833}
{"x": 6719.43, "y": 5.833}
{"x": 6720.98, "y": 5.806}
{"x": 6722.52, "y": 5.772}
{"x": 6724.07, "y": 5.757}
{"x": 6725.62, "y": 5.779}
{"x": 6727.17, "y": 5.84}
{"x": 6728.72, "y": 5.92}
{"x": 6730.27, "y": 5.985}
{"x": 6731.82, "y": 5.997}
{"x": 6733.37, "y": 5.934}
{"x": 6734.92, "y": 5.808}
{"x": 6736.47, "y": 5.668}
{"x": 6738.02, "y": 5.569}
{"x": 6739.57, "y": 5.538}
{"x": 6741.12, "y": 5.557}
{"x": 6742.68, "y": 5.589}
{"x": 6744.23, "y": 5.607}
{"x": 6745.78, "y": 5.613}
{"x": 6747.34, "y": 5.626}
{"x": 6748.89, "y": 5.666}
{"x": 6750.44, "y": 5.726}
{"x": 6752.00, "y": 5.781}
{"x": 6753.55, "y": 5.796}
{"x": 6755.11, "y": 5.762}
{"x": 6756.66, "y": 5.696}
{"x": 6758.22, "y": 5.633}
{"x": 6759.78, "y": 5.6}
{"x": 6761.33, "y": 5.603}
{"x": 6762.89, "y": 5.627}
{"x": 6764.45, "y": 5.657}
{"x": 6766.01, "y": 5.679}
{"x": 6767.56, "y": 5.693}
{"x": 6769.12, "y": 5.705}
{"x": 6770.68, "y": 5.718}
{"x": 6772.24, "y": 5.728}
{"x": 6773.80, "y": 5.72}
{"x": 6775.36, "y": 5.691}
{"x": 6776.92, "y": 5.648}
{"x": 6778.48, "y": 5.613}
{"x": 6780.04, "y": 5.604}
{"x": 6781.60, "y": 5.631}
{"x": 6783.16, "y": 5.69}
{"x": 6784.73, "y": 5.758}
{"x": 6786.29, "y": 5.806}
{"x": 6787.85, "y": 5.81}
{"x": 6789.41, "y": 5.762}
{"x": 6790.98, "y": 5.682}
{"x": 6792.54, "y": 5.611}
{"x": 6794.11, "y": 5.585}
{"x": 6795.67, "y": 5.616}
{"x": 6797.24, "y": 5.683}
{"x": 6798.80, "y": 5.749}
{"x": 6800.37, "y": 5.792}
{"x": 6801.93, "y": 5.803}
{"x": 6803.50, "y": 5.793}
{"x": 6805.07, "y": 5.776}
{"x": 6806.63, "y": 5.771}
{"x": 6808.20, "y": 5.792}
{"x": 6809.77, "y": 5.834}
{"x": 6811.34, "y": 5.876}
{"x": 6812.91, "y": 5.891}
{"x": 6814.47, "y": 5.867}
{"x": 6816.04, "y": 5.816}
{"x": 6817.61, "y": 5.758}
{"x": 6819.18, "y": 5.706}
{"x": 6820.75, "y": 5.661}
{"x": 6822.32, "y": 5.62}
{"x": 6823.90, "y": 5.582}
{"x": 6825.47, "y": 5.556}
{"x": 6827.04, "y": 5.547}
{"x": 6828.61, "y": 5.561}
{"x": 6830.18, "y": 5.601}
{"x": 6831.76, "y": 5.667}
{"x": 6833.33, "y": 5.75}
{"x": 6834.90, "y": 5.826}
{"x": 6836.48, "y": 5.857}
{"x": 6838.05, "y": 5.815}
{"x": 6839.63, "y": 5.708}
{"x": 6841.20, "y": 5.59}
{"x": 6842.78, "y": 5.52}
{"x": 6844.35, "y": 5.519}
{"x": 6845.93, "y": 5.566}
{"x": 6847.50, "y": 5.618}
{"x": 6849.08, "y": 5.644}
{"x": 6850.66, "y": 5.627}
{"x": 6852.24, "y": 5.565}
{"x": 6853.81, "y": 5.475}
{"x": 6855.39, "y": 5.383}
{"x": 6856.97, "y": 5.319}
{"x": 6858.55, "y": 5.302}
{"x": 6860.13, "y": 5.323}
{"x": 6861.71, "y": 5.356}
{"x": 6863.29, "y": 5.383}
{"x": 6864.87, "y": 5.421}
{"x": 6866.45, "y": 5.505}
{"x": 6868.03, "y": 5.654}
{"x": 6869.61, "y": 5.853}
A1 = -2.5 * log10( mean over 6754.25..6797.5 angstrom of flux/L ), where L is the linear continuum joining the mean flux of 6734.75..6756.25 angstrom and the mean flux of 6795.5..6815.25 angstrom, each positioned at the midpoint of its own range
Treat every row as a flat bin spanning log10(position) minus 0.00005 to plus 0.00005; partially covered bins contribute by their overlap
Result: 0.010 mag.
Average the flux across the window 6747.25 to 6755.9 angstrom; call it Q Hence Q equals 5.74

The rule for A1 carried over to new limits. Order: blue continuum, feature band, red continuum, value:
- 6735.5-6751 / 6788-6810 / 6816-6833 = -0.019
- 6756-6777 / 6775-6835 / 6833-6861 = -0.017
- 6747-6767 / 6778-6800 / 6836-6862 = -0.010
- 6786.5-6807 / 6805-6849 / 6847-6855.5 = -0.012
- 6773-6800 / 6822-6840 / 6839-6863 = -0.022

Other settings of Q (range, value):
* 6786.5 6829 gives 5.73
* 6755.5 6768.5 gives 5.65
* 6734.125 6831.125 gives 5.69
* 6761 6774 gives 5.68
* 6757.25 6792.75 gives 5.68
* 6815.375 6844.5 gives 5.67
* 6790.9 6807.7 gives 5.72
